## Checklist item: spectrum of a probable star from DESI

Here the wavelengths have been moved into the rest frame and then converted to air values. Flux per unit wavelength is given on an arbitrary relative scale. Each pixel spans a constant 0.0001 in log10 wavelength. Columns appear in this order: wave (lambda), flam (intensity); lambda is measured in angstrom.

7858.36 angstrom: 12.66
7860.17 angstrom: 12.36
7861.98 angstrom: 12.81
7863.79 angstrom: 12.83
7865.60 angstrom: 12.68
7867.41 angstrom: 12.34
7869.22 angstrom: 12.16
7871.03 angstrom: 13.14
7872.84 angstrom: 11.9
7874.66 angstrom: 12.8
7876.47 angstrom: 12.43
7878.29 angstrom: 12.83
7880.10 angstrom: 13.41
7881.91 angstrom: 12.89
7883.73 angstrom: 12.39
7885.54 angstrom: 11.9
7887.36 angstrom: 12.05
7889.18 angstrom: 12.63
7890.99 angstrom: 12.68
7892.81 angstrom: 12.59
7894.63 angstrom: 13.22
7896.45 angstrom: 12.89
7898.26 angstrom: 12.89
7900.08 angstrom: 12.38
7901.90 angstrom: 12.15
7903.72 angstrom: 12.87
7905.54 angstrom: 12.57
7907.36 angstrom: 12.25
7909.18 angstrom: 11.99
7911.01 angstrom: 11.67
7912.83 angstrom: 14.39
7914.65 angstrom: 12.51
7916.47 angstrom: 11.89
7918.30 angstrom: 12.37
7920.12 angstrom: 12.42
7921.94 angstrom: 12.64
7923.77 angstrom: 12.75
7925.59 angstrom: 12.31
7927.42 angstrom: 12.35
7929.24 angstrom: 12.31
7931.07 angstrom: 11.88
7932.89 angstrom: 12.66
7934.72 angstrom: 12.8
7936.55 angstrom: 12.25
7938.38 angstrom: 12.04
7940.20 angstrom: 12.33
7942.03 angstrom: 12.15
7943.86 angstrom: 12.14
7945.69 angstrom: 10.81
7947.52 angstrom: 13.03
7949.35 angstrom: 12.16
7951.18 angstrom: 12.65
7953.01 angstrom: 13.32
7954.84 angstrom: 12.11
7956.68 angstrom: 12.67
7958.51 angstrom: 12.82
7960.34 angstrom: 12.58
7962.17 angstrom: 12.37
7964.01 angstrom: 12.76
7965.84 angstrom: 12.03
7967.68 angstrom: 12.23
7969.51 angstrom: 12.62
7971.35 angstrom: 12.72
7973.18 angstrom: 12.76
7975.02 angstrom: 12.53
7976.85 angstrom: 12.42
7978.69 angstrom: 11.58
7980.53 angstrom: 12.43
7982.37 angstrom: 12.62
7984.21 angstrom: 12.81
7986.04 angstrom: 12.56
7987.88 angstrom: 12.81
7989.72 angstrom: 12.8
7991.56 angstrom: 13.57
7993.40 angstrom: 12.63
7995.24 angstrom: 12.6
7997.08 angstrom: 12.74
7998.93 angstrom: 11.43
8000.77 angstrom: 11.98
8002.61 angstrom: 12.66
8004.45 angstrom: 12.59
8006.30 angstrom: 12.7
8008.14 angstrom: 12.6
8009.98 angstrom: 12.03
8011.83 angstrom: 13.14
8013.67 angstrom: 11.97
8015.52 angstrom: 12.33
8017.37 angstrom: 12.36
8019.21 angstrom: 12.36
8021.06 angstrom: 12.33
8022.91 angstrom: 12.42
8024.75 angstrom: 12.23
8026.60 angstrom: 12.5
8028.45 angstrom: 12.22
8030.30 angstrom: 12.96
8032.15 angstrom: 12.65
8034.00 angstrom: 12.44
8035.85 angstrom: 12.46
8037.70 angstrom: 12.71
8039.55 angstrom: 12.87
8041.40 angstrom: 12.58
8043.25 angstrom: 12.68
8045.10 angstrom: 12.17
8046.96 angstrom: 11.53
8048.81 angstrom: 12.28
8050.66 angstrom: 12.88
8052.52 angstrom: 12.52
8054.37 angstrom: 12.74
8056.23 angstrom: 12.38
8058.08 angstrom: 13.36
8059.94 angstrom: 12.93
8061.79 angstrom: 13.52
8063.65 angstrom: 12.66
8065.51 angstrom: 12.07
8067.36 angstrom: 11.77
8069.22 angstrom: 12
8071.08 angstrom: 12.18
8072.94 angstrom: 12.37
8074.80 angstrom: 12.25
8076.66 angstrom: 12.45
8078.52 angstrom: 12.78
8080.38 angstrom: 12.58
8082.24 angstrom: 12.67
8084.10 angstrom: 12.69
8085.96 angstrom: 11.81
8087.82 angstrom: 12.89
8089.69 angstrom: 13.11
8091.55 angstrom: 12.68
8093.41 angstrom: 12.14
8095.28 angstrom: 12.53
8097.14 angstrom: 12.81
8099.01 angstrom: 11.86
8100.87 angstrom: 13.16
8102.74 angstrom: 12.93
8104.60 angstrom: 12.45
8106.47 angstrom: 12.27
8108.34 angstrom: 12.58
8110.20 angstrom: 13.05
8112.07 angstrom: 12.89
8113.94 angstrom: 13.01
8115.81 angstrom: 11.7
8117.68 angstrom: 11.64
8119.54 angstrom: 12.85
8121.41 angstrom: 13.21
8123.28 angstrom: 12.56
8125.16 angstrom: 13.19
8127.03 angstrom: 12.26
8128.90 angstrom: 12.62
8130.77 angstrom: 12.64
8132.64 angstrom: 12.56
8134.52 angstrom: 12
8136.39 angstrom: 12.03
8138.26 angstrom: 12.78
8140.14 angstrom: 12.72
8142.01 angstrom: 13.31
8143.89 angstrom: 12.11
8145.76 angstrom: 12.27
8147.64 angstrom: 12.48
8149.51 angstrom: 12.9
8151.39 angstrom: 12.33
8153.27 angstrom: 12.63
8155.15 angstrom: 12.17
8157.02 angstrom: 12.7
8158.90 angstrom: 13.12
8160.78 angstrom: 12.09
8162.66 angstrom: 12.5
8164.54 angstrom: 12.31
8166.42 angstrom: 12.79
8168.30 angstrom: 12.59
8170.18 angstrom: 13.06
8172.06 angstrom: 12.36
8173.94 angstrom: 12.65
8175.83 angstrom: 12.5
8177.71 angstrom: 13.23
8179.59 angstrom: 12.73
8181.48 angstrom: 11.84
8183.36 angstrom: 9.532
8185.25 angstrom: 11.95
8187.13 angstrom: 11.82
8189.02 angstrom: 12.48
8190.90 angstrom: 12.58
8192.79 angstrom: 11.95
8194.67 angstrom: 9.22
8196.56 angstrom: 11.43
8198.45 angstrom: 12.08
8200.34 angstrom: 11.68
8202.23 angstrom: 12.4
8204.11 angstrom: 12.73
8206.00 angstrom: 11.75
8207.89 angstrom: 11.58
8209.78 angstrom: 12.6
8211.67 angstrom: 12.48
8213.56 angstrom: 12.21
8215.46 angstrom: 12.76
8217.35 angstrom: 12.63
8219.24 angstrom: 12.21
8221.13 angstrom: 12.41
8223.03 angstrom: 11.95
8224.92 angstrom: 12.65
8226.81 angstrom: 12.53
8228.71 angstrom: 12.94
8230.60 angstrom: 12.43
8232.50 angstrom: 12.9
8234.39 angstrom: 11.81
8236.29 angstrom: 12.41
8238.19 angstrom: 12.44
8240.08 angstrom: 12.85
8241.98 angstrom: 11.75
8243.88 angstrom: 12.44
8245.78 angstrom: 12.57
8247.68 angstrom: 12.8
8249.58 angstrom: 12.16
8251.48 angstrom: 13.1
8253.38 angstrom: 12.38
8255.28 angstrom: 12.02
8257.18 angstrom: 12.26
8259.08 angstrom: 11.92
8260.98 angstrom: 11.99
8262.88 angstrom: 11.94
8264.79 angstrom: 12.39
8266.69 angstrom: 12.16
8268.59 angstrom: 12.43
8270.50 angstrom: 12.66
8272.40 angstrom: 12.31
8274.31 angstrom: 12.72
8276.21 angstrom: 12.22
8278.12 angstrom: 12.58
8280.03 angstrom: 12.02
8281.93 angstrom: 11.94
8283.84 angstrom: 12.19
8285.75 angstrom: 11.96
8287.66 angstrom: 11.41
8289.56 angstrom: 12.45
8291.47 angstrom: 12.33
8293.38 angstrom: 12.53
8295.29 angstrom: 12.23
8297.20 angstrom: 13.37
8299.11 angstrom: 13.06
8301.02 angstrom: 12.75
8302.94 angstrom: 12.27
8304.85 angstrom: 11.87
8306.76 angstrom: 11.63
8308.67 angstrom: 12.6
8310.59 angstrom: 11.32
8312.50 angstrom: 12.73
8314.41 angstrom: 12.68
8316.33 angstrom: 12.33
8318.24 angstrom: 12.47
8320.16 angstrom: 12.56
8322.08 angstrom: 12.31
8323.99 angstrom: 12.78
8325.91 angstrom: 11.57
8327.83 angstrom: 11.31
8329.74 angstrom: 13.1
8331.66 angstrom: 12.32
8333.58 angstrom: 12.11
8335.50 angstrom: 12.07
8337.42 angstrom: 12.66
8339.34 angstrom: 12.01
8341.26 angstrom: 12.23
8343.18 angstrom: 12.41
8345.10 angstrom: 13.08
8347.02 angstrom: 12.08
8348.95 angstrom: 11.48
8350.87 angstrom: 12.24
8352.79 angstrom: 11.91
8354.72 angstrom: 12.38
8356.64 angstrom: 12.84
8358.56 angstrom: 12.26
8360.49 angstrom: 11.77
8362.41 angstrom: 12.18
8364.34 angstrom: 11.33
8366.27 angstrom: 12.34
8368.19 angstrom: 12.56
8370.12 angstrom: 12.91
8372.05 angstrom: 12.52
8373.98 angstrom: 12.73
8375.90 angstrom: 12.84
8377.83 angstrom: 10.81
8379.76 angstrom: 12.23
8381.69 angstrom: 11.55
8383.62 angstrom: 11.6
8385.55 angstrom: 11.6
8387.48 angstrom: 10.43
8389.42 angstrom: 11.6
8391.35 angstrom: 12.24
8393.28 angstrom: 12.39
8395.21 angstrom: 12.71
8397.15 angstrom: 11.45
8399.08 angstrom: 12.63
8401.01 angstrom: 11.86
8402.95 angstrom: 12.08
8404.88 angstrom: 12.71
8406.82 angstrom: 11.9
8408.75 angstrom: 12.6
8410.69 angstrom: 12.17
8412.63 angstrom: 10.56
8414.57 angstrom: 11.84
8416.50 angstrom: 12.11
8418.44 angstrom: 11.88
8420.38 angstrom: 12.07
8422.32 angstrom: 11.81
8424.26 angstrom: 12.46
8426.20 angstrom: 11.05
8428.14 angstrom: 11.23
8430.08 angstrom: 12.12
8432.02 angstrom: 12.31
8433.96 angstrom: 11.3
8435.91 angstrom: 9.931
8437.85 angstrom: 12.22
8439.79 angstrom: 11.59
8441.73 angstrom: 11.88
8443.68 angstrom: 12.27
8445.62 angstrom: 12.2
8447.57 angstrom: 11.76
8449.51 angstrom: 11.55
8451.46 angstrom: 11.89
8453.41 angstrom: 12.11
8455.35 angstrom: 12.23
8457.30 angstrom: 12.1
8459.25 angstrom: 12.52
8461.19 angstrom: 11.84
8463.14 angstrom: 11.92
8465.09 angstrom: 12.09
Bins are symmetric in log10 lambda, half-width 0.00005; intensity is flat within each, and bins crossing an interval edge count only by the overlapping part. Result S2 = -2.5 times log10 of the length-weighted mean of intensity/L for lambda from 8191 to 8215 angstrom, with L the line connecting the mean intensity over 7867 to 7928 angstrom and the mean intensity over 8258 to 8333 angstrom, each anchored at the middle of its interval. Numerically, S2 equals 0.04 mag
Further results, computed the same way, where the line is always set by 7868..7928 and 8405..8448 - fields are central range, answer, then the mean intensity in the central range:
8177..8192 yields 0.01 mag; 12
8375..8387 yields 0.01 mag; 11.7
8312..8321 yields -0.05 mag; 12.5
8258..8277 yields -0.02 mag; 12.3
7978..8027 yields -0.01 mag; 12.5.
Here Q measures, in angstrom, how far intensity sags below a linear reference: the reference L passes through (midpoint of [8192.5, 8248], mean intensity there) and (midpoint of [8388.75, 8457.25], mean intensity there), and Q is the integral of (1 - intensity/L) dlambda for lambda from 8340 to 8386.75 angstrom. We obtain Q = -0.6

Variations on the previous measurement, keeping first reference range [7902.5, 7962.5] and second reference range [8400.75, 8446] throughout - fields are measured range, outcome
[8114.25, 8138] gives -0.5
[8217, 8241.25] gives -0.8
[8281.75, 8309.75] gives -0.8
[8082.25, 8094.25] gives -0.3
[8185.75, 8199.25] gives 0.5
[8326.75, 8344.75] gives -0.5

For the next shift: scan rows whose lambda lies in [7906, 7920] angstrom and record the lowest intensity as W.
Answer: 11.67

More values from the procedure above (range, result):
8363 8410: 10.43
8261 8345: 11.31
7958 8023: 11.43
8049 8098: 11.77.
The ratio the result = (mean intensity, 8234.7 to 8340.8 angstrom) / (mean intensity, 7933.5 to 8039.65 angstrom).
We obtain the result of 1.0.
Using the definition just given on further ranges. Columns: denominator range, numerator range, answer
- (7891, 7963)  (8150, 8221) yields 0.98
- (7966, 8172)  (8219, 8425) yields 0.98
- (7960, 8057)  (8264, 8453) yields 0.97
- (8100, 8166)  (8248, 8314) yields 0.98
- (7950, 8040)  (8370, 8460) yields 0.95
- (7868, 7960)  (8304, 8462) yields 0.96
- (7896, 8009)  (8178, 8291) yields 0.98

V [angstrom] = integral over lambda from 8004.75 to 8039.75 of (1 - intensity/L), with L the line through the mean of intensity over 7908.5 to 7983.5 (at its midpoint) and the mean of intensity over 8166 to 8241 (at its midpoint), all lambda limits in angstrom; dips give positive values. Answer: -0.35 angstrom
